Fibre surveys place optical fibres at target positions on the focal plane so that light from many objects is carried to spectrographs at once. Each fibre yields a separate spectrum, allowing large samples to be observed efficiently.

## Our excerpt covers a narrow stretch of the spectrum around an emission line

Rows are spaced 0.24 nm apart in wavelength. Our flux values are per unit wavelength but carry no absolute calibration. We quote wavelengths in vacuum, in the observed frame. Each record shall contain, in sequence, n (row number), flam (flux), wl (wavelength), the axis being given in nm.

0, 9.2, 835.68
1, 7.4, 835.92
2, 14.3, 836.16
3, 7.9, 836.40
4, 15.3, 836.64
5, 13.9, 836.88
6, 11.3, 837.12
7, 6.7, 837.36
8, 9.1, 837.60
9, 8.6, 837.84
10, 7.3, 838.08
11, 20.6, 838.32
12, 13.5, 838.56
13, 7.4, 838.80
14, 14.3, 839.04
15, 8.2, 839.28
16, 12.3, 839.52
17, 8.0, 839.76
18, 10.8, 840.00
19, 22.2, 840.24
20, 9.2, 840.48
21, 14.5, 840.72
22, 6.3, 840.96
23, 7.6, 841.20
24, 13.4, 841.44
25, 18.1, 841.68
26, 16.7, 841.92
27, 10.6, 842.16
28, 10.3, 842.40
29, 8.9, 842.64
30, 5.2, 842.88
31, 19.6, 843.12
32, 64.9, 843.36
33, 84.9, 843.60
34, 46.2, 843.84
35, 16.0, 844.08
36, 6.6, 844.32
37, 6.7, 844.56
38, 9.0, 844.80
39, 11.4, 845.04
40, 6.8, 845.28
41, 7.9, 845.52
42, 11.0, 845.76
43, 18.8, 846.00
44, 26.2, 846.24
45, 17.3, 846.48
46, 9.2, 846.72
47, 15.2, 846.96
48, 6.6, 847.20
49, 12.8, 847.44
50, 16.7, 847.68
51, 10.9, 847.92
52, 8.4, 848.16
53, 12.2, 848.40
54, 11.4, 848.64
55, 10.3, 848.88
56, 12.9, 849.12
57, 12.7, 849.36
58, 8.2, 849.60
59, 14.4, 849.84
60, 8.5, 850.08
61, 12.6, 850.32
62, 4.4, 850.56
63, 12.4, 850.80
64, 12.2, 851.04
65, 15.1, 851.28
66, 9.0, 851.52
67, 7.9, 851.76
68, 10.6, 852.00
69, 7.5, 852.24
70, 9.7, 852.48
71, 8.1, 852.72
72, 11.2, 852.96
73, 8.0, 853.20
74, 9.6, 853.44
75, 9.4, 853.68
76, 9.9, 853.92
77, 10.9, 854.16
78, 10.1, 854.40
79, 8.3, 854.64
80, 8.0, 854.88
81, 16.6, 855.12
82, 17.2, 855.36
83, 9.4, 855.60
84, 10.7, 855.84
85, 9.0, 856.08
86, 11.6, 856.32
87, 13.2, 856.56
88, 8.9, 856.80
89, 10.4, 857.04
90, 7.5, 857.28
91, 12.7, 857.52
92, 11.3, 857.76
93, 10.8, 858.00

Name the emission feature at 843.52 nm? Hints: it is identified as H-alpha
